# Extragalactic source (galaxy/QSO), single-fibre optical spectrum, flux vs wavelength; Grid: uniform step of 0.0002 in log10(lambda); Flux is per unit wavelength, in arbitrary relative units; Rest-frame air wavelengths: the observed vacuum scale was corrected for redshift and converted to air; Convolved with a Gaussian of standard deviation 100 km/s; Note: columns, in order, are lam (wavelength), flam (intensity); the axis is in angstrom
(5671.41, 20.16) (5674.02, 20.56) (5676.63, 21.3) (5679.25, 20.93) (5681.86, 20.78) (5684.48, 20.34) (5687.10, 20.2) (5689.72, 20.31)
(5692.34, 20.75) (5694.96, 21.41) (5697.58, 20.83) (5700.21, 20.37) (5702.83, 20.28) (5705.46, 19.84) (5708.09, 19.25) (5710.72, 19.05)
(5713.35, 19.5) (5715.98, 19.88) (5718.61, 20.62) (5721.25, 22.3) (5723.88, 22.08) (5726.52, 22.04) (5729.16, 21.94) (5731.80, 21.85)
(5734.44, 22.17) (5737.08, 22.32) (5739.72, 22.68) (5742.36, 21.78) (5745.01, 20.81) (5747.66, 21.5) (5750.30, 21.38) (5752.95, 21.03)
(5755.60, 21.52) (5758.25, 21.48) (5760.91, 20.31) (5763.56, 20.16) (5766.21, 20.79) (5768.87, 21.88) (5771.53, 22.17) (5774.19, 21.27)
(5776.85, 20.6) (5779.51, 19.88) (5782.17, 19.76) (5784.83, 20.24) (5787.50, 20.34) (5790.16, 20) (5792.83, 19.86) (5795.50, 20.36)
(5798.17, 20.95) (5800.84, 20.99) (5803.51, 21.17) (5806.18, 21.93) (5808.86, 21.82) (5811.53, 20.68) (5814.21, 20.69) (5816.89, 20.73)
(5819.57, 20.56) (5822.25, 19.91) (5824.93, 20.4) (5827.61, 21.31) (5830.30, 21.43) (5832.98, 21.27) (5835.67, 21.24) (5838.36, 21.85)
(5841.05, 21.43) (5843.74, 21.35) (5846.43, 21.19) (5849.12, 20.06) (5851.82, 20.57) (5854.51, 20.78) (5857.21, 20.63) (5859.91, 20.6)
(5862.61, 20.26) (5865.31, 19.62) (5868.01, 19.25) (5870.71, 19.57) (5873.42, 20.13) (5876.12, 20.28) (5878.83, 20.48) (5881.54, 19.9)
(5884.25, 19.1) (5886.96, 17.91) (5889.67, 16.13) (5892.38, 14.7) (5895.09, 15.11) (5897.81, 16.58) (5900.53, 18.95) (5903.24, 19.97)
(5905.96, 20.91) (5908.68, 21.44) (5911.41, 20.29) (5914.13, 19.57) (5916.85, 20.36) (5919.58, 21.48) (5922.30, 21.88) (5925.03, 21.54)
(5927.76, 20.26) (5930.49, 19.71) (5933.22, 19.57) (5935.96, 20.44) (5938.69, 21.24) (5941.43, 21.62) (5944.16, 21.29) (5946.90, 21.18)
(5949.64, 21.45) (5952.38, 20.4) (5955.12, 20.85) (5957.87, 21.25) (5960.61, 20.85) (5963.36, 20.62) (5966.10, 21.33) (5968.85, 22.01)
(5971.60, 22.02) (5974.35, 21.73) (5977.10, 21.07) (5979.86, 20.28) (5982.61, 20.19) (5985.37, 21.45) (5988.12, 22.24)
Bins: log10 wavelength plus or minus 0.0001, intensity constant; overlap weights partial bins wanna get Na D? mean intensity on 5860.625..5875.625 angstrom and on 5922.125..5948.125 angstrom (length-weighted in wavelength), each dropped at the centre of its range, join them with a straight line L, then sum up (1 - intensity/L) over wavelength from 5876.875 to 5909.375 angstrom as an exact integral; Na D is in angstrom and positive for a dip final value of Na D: 2.90 angstrom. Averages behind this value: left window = 19.8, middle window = 18.4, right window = 20.8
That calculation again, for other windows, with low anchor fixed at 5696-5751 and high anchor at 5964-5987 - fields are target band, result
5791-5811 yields 0.15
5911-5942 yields 0.83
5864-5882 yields 1.10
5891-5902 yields 2.50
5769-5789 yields 0.41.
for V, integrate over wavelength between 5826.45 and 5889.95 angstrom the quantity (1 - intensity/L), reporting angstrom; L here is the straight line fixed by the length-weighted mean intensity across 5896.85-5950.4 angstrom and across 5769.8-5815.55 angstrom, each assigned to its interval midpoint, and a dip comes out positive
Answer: 0.9 angstrom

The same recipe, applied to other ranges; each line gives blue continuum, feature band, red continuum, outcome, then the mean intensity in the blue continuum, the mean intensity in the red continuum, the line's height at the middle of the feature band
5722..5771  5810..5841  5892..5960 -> 0.0 angstrom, 21.6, 20.2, 20.9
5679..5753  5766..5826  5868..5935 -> -1.3 angstrom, 21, 19.4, 20.3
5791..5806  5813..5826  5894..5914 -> 0.0 angstrom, 20.7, 19.1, 20.4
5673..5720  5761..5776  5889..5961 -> -0.7 angstrom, 20.3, 20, 20.2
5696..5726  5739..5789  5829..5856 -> -0.7 angstrom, 20.4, 21.1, 20.7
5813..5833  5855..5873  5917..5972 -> 0.7 angstrom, 20.8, 21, 20.8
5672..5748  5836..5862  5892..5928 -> -1.2 angstrom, 20.9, 19.6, 20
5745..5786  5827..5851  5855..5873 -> -1.1 angstrom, 20.9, 20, 20.3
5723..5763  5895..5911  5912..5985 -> 1.4 angstrom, 21.6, 20.9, 21.1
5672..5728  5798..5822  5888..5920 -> -1.8 angstrom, 20.6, 18.7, 19.6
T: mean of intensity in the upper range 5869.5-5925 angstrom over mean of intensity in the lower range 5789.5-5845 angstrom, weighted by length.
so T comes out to 0.9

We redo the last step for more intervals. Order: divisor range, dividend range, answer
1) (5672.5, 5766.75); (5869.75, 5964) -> 0.95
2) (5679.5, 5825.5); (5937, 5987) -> 1.01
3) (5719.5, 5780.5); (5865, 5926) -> 0.90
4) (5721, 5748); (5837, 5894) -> 0.90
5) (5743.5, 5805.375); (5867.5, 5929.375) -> 0.93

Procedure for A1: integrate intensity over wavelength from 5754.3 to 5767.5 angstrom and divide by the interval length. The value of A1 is 20.9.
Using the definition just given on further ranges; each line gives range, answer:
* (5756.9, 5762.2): 20.9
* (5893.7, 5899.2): 15.8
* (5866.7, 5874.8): 19.7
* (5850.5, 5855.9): 20.7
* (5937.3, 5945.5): 21.4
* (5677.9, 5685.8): 20.7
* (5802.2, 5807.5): 21.6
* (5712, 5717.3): 19.7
